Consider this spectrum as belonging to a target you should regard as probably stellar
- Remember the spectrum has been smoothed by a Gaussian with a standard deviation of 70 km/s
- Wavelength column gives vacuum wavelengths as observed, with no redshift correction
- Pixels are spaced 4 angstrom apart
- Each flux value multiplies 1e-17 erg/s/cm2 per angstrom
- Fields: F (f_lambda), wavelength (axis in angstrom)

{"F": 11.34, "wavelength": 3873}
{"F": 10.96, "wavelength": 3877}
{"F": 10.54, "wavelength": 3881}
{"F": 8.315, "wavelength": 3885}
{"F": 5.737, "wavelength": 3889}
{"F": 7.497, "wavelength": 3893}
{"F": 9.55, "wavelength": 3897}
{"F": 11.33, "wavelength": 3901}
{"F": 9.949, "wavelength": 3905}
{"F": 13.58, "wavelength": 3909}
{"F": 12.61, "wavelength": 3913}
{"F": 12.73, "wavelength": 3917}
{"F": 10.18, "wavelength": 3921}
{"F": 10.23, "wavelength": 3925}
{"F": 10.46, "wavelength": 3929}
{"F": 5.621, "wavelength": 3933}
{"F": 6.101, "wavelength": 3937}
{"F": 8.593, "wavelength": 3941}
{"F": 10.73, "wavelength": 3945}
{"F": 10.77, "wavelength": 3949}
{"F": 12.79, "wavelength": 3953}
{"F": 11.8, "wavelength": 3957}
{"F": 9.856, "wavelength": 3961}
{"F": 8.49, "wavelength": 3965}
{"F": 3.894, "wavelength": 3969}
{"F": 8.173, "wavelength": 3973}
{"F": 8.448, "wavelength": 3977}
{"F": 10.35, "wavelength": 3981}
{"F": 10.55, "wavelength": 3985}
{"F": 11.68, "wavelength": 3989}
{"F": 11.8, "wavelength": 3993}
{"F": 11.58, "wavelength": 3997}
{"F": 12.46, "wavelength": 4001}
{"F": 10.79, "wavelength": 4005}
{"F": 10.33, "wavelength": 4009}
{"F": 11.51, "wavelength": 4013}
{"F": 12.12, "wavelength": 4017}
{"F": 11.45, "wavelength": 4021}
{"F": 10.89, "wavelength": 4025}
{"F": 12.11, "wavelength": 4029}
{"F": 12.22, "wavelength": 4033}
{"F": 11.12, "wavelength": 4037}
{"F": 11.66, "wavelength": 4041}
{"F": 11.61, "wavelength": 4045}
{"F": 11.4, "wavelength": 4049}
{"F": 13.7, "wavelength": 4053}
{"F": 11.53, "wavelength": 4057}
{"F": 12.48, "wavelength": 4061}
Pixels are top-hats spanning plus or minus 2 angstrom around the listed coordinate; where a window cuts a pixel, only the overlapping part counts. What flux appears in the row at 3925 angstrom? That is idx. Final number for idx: 10.23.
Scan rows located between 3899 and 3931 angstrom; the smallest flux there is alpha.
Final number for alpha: 9.949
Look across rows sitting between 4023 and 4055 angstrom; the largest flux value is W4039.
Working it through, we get 13.7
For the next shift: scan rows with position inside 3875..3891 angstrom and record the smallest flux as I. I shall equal 5.737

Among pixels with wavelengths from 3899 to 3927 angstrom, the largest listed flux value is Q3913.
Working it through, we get 13.58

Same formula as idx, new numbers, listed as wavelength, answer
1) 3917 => 12.73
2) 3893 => 7.497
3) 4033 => 12.22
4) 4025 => 10.89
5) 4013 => 11.51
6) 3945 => 10.73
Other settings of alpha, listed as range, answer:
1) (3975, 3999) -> 8.448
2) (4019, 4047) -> 10.89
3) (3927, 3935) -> 5.621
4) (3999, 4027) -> 10.33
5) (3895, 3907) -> 9.55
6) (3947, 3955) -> 10.77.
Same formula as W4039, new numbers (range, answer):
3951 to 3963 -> 12.79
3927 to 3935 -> 10.46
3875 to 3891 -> 10.96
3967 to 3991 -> 11.68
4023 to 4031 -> 12.11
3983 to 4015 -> 12.46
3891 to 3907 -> 11.33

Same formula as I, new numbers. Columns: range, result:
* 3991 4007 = 10.79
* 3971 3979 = 8.173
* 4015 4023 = 11.45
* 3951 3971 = 3.894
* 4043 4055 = 11.4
